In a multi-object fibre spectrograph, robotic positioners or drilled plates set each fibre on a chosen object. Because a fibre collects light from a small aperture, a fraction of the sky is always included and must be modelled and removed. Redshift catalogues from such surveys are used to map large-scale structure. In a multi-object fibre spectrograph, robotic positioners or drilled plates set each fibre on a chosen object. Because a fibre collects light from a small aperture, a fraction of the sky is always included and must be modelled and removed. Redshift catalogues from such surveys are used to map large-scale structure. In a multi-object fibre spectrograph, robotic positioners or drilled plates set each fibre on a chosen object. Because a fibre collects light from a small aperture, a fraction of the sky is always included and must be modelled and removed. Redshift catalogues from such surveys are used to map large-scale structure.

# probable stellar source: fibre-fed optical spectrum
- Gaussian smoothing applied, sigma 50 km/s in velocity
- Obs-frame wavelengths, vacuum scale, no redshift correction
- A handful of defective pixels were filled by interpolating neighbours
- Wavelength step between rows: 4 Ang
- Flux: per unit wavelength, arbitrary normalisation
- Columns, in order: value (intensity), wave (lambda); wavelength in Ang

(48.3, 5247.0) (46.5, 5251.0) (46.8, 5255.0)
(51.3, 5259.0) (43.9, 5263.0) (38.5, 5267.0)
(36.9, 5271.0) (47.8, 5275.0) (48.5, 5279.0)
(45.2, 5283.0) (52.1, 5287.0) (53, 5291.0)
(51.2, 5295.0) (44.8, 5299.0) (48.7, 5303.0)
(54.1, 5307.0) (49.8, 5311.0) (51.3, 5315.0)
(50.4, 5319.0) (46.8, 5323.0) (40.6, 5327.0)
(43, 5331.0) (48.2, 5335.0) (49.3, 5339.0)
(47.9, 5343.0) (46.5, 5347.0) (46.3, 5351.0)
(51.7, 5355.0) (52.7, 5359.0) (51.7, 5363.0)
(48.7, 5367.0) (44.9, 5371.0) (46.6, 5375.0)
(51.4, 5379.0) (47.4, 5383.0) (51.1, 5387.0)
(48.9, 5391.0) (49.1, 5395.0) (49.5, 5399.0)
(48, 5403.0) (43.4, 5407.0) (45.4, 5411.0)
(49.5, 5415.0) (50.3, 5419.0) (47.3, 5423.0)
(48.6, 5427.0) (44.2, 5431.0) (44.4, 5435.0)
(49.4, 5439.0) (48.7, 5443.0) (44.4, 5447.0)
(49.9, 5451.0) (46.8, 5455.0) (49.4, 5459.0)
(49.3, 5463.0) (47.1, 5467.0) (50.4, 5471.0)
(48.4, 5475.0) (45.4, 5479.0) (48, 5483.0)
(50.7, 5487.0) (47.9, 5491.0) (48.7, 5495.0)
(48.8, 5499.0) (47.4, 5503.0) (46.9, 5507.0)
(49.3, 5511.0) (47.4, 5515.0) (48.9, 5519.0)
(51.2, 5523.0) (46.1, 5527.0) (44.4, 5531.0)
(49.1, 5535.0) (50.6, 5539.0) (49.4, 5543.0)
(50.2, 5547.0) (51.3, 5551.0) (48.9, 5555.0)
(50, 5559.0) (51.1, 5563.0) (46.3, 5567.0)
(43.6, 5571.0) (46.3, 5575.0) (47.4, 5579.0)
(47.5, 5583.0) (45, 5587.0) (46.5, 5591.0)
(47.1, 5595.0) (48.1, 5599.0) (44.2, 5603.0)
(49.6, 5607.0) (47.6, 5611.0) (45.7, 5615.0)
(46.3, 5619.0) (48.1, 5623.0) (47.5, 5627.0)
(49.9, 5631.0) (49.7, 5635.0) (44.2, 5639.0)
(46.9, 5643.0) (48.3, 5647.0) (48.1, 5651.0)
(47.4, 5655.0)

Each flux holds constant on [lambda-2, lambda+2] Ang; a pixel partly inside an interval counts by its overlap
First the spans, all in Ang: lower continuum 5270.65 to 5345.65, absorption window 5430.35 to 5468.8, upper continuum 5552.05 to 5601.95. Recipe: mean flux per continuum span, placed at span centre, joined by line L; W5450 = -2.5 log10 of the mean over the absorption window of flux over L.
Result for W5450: 0.01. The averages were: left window 48.1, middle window 47.5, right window 47.3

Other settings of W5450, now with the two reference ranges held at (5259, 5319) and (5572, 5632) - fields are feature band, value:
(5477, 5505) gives -0.02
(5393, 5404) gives -0.03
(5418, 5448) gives 0.01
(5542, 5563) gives -0.07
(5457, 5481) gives -0.02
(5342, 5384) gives -0.03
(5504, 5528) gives -0.03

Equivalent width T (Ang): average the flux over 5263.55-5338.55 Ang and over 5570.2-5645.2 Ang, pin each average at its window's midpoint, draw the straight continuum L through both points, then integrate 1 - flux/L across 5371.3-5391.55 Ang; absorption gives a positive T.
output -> -0.7 Ang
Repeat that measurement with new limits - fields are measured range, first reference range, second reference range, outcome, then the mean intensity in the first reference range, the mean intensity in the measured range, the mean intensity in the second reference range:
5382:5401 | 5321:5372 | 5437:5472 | -0.6 Ang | 47.6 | 49.3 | 48.3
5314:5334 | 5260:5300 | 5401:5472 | 0.2 Ang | 46.4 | 46.3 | 47.5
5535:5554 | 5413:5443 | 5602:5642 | -1.1 Ang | 47.7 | 50.2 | 47.3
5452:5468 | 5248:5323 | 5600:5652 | -0.2 Ang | 47.8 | 48.3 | 47.4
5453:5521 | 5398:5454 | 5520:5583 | -0.6 Ang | 47.3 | 48.3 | 48.4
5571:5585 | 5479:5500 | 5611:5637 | 0.4 Ang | 48.5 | 46.6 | 47.8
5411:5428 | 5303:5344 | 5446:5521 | -0.1 Ang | 48.2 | 48.5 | 48.2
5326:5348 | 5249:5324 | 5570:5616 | 0.7 Ang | 47.8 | 46.1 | 46.6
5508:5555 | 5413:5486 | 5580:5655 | -1.3 Ang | 47.9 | 48.9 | 47.2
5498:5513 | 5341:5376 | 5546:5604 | 0.0 Ang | 48.6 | 48.1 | 47.6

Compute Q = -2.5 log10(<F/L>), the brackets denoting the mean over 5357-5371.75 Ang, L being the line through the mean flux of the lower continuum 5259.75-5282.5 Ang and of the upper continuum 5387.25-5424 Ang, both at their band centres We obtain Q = -0.07 mag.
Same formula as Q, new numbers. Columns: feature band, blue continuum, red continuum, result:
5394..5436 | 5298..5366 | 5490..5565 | 0.03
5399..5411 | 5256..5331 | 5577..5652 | 0.02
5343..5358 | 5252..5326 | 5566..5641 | -0.02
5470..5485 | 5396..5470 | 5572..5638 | -0.01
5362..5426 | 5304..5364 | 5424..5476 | 0.00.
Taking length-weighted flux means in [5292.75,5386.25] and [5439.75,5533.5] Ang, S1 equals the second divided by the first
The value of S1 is 0.99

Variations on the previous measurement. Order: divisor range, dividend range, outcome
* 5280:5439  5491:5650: 0.99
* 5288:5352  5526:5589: 0.99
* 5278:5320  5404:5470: 0.95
